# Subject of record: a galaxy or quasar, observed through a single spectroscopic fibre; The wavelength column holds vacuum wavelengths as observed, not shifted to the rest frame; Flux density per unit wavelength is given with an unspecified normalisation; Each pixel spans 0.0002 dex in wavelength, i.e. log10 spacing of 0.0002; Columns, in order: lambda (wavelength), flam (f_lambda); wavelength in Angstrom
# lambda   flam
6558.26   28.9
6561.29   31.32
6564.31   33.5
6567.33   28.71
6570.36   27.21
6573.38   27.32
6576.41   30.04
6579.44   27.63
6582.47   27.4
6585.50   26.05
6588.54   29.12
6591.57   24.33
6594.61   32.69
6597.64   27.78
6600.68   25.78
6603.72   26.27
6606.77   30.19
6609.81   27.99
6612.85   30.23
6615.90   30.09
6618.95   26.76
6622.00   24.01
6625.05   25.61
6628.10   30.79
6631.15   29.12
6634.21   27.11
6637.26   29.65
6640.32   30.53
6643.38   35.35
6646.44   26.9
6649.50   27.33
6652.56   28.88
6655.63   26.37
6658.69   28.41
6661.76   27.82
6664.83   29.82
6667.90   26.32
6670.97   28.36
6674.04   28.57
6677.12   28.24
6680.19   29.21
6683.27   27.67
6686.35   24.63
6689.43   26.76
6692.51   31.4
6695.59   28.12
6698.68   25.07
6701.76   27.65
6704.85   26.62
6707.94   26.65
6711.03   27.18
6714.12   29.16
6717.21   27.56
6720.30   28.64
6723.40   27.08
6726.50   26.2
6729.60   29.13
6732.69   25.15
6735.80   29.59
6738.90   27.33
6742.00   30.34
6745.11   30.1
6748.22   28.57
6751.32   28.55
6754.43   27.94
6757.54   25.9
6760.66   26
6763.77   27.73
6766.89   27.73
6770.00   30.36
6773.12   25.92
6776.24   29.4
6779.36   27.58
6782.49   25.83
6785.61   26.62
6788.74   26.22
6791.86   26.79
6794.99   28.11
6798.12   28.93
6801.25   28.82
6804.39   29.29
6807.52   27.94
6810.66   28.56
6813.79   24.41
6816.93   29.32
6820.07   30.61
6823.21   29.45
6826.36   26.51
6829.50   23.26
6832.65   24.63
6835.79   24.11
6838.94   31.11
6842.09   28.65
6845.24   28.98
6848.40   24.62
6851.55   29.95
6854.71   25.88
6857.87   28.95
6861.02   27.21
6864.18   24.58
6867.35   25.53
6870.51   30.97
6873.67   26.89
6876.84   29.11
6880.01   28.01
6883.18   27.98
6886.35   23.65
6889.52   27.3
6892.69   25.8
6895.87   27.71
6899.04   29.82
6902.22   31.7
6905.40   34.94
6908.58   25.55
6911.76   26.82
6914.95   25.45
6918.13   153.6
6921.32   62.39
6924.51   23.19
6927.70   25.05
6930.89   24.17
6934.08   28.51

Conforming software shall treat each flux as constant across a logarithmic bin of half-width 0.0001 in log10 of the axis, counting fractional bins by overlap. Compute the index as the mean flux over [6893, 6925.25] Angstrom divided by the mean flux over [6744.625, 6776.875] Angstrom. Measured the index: 1.6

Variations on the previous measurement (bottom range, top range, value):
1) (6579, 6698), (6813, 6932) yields 1.12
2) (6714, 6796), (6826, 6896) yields 0.97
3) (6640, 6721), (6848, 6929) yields 1.20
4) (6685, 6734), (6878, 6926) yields 1.40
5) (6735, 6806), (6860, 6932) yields 1.23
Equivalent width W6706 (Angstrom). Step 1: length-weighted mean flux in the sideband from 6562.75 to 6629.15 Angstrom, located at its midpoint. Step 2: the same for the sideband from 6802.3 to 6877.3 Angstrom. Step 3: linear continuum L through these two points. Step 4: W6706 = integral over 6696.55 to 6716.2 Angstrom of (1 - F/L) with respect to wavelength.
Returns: 0.5 Angstrom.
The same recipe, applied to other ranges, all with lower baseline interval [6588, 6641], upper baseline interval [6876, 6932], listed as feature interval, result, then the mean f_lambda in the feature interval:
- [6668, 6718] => 4.55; 27.6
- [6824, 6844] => 4.59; 26.5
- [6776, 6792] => 2.96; 26.9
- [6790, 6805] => 2.30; 28.3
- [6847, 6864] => 3.85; 27.1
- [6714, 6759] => 5.13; 28.1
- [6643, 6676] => 1.27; 28.3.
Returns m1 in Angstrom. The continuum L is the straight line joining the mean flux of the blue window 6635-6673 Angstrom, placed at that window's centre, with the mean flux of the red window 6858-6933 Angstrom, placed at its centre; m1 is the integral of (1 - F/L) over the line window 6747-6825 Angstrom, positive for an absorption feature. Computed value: 9.4 Angstrom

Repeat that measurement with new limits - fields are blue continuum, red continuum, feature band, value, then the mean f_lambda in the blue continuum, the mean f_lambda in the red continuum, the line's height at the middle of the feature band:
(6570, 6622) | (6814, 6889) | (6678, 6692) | 0.1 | 28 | 27.3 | 27.7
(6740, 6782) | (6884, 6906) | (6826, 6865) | 2.0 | 28.1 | 28.4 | 28.3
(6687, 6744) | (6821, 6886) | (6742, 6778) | -0.7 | 27.7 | 27.3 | 27.6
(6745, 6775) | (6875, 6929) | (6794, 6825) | 2.4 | 27.8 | 37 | 31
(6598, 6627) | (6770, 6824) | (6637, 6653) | -1.3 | 27.5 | 27.9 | 27.6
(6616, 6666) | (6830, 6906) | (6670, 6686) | 0.1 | 28.4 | 27.7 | 28.3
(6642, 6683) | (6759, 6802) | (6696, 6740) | 1.1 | 28.5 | 27.5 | 28.1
